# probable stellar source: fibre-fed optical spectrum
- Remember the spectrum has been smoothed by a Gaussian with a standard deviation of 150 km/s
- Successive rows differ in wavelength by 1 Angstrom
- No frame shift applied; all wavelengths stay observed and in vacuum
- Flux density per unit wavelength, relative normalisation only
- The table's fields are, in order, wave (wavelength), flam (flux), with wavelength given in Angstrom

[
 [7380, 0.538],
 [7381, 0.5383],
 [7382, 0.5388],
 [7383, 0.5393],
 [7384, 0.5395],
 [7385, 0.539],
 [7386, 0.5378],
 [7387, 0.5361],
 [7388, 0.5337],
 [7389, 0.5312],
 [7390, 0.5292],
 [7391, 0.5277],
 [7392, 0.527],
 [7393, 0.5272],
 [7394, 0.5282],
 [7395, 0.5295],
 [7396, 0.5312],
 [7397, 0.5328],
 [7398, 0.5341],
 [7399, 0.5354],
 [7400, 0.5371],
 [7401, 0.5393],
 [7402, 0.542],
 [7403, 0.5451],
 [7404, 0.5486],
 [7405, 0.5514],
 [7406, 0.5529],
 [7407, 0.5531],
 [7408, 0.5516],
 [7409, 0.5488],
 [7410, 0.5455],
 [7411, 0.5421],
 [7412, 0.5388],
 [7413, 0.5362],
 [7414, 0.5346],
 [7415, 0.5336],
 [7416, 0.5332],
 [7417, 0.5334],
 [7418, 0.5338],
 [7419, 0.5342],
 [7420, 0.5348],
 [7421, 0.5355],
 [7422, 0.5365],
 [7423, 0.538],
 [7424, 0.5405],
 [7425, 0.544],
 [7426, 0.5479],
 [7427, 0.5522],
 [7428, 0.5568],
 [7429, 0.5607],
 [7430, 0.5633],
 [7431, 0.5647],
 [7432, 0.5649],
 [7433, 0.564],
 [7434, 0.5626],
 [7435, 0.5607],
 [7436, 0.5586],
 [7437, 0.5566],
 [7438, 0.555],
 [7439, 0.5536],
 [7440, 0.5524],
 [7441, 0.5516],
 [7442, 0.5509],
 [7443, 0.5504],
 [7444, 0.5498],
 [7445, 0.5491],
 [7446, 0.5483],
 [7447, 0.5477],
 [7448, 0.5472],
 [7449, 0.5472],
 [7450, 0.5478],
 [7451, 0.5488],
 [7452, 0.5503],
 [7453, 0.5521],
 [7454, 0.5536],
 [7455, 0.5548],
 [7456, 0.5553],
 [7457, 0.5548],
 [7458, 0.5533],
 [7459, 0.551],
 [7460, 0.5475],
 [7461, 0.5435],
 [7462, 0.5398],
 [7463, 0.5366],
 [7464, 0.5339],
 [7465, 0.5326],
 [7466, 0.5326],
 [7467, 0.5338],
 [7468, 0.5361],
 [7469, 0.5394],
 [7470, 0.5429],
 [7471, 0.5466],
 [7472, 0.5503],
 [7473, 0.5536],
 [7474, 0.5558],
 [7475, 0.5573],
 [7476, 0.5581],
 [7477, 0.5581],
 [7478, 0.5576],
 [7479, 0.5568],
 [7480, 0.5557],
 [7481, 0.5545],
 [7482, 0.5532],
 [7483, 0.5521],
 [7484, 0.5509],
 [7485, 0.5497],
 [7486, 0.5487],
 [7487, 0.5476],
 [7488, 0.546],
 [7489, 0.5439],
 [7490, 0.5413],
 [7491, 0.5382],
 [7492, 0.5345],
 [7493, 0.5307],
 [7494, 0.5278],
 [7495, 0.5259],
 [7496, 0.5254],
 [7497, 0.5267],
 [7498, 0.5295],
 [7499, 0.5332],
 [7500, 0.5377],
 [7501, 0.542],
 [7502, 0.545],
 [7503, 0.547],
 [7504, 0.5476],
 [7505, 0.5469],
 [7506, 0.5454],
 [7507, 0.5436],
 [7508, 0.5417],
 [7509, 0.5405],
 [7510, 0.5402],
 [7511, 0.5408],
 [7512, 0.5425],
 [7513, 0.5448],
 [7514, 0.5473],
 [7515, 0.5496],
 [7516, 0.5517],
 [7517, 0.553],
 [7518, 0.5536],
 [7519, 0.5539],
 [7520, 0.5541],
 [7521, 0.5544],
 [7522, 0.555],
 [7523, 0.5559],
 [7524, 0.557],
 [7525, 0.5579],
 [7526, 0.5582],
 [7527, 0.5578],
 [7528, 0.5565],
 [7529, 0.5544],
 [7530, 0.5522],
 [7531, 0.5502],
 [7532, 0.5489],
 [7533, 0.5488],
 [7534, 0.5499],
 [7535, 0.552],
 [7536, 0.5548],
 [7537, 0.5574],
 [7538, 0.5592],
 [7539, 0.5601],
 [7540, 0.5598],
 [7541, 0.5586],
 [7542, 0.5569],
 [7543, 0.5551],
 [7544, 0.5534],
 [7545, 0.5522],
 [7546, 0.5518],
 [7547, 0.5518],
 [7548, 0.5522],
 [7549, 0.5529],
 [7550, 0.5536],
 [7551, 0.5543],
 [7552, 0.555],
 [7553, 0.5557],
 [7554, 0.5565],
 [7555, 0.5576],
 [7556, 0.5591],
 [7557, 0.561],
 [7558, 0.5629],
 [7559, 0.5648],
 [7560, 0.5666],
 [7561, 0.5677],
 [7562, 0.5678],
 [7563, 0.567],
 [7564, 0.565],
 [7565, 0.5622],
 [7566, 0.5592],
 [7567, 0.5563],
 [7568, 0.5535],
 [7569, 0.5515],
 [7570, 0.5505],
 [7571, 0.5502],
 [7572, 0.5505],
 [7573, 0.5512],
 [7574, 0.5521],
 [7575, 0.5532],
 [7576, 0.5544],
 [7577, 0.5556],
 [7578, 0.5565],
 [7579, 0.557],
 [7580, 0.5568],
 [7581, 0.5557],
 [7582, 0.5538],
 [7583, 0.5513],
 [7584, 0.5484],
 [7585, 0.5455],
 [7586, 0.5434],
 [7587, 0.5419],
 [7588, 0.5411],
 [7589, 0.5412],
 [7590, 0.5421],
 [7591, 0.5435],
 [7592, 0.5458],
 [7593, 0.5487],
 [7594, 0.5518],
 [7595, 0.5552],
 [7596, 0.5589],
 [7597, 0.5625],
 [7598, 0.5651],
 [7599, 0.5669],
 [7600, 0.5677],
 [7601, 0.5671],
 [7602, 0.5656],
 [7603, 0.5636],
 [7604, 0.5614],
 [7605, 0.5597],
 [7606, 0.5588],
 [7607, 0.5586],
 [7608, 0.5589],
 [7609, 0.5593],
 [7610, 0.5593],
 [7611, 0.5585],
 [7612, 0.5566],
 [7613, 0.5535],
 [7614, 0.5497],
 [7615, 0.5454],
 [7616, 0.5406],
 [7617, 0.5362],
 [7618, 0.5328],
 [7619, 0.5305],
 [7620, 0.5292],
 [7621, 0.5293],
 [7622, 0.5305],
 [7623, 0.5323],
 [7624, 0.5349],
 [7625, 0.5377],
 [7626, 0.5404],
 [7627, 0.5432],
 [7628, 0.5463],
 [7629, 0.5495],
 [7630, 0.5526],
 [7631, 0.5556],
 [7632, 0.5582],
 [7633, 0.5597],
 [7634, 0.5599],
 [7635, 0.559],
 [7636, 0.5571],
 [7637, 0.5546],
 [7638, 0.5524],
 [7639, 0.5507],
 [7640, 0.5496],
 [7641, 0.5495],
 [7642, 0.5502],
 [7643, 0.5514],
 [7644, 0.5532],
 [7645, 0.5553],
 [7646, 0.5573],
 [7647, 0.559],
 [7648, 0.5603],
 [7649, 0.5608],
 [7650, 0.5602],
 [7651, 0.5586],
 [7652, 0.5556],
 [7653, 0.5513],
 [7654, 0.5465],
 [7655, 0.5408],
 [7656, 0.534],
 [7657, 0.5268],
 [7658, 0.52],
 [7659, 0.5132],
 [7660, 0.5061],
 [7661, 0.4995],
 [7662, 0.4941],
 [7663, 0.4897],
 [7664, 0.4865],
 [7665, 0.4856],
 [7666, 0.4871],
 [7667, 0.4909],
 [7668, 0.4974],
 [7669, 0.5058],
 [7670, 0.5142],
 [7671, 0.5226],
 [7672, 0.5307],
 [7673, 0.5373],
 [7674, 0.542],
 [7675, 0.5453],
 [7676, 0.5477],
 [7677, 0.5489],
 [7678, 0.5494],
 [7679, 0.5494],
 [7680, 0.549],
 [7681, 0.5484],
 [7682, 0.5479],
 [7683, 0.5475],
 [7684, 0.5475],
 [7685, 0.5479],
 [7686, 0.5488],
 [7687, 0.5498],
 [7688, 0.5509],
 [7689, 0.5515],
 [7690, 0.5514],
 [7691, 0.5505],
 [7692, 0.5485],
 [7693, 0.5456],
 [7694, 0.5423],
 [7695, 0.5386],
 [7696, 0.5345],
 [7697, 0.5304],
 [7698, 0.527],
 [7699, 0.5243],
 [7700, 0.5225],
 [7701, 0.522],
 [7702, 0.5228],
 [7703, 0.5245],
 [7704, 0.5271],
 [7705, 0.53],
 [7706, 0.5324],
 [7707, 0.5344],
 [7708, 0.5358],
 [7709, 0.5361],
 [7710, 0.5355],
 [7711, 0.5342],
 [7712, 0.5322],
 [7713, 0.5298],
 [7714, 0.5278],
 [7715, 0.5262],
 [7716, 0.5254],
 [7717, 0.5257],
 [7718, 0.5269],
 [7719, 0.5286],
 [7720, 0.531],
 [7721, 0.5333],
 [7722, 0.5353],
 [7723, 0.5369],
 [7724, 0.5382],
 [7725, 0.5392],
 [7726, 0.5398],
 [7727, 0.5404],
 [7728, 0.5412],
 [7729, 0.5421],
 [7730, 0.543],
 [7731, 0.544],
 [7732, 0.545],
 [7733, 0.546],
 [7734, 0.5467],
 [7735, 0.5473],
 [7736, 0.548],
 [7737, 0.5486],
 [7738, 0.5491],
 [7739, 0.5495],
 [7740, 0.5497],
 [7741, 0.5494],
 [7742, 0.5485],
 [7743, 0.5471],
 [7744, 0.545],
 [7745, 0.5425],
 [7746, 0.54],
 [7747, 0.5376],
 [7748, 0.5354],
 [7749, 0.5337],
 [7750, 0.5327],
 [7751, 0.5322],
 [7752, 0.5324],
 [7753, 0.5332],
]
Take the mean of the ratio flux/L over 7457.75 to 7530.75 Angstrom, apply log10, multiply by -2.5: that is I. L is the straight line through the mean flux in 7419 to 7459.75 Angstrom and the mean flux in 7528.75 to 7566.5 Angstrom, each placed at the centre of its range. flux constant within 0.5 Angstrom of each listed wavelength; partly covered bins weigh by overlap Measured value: 0.02 mag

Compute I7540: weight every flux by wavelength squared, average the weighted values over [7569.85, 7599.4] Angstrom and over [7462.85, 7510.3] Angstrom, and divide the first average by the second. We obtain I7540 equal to 1.04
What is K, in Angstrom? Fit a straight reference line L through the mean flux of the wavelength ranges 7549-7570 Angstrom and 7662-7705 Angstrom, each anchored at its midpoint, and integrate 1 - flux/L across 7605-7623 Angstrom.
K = 0.0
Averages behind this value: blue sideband 0.559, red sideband 0.531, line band 0.546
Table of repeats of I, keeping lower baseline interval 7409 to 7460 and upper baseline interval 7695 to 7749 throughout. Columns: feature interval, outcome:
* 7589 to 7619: -0.025 mag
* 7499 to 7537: -0.009 mag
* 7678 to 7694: -0.021 mag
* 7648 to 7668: 0.036 mag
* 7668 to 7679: 0.010 mag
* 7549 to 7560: -0.029 mag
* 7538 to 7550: -0.022 mag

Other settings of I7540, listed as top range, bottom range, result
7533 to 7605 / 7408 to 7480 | 1.05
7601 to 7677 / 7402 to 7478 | 1.04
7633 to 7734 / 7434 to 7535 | 1.03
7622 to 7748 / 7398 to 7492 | 1.05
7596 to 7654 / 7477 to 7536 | 1.04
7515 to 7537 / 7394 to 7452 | 1.04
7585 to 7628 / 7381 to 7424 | 1.08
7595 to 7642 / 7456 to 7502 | 1.05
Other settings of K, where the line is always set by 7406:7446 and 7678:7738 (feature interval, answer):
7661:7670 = 0.8 Angstrom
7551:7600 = -1.1 Angstrom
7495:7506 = 0.2 Angstrom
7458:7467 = 0.1 Angstrom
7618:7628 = 0.1 Angstrom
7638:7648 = -0.2 Angstrom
